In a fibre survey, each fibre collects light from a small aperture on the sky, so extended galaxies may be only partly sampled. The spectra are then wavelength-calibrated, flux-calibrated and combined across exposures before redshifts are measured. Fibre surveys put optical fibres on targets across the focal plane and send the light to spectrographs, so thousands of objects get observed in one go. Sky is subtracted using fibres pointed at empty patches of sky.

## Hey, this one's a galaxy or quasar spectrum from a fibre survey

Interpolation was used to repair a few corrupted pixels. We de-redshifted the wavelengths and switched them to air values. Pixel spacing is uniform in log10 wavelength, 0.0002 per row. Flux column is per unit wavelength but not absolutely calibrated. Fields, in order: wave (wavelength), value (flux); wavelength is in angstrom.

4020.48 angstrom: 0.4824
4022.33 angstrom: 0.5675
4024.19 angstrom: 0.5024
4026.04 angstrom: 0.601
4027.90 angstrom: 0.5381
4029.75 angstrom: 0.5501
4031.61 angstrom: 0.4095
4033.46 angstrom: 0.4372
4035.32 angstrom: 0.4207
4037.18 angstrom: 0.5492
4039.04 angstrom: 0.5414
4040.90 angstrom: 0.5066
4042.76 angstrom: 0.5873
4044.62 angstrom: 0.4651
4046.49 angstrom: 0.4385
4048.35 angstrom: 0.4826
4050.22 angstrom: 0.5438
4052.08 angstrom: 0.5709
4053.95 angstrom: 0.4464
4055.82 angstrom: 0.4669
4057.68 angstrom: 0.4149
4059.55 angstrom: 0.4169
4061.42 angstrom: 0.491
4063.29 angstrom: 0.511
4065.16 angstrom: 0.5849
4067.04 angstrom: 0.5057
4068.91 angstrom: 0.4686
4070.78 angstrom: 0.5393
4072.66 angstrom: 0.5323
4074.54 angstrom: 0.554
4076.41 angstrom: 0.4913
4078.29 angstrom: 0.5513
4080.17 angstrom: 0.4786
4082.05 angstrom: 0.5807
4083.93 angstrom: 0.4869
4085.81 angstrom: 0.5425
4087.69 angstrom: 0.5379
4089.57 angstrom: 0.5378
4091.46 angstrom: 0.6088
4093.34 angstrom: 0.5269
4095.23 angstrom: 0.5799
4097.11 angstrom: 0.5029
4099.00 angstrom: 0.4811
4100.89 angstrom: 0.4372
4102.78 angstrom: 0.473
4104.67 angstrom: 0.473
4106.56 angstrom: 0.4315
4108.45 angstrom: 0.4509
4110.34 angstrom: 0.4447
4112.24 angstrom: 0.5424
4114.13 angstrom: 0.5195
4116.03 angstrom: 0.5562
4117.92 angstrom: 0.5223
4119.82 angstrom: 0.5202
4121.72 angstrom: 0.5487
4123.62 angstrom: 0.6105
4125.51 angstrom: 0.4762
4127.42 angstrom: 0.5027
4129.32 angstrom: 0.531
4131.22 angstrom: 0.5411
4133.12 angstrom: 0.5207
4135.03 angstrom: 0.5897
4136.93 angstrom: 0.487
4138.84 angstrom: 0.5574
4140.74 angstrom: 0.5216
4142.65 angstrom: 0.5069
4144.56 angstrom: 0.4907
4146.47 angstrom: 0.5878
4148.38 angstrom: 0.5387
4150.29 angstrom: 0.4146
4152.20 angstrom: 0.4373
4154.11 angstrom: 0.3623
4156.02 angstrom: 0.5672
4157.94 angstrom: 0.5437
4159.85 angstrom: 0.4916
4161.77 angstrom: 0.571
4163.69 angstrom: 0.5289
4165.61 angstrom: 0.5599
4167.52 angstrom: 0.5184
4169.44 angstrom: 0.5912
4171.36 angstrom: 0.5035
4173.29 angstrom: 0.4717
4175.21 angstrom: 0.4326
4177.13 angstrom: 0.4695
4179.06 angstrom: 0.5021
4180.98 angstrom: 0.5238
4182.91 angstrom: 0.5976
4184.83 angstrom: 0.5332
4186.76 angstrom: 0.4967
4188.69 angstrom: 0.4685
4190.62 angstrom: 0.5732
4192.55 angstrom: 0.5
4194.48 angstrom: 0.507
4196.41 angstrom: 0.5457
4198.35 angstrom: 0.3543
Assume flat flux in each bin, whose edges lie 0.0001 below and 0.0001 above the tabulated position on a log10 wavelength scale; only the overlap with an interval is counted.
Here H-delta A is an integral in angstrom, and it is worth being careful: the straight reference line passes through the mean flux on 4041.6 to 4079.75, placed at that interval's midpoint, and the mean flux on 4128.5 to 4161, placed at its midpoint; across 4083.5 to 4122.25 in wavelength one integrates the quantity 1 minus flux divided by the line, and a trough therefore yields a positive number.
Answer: -0.3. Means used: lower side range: 0.503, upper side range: 0.511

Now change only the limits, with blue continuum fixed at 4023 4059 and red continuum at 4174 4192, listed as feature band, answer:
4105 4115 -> 0.5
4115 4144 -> -1.5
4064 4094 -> -1.9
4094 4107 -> 0.5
